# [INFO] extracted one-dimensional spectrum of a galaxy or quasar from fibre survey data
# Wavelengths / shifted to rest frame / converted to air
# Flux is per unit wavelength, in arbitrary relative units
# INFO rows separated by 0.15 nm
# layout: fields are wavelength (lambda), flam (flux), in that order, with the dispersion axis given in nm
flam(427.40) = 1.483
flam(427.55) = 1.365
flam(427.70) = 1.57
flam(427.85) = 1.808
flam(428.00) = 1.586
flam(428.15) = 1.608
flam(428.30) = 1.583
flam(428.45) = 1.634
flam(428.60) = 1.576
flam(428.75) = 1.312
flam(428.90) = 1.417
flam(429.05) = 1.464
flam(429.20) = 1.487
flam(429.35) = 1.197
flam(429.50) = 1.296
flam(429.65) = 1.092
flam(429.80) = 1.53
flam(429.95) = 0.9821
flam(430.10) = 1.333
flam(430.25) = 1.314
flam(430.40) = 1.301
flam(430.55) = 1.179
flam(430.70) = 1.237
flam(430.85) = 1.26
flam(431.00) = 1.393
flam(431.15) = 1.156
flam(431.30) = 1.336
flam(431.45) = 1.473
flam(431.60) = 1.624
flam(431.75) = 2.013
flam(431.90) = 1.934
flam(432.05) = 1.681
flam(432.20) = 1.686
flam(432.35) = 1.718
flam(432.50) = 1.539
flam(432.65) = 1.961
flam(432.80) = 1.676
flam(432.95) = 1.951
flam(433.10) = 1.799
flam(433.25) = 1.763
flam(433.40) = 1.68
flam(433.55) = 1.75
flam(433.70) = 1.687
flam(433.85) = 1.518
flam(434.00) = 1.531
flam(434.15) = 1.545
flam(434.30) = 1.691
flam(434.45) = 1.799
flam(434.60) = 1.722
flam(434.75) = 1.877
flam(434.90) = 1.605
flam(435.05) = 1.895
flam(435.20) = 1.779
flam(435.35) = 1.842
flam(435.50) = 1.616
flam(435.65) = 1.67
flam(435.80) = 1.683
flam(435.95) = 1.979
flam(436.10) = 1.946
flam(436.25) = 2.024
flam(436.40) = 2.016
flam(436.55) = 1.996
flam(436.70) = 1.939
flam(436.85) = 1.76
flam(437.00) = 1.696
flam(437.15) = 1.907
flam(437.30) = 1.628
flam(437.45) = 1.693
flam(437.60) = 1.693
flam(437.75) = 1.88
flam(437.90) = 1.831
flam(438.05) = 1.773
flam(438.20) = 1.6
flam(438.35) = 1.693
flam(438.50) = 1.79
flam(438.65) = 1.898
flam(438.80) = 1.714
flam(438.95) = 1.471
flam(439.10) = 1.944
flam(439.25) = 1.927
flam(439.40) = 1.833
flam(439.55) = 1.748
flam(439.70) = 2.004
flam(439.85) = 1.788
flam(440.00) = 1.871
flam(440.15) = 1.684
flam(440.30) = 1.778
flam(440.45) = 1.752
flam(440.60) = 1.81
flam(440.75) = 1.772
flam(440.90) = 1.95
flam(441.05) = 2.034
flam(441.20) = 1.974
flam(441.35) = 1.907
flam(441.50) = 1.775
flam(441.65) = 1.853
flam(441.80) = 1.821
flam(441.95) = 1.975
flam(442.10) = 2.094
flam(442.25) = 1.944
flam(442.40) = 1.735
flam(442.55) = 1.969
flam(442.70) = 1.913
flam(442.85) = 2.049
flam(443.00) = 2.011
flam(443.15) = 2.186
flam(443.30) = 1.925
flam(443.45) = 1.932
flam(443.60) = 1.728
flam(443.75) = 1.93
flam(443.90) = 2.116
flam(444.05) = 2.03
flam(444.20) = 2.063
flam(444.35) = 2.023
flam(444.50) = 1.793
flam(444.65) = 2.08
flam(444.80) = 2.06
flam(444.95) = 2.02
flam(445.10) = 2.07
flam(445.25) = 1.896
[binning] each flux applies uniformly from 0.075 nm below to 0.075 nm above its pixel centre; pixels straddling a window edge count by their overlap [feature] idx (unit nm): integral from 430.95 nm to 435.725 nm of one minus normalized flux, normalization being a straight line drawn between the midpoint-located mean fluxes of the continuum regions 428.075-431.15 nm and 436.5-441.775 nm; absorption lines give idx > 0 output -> -0.48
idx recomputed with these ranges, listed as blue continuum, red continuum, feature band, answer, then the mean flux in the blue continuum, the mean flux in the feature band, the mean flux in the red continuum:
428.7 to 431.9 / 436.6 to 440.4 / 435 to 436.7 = -0.22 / 1.37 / 1.86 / 1.78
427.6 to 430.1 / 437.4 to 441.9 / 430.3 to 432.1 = 0.08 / 1.44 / 1.46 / 1.81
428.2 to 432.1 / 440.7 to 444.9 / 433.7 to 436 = -0.14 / 1.42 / 1.71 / 1.95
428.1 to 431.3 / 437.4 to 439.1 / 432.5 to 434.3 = -0.23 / 1.35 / 1.71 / 1.74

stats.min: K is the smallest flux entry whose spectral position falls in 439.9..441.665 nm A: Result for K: 1.684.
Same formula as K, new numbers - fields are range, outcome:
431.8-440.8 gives 1.471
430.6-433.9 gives 1.156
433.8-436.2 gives 1.518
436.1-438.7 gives 1.6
